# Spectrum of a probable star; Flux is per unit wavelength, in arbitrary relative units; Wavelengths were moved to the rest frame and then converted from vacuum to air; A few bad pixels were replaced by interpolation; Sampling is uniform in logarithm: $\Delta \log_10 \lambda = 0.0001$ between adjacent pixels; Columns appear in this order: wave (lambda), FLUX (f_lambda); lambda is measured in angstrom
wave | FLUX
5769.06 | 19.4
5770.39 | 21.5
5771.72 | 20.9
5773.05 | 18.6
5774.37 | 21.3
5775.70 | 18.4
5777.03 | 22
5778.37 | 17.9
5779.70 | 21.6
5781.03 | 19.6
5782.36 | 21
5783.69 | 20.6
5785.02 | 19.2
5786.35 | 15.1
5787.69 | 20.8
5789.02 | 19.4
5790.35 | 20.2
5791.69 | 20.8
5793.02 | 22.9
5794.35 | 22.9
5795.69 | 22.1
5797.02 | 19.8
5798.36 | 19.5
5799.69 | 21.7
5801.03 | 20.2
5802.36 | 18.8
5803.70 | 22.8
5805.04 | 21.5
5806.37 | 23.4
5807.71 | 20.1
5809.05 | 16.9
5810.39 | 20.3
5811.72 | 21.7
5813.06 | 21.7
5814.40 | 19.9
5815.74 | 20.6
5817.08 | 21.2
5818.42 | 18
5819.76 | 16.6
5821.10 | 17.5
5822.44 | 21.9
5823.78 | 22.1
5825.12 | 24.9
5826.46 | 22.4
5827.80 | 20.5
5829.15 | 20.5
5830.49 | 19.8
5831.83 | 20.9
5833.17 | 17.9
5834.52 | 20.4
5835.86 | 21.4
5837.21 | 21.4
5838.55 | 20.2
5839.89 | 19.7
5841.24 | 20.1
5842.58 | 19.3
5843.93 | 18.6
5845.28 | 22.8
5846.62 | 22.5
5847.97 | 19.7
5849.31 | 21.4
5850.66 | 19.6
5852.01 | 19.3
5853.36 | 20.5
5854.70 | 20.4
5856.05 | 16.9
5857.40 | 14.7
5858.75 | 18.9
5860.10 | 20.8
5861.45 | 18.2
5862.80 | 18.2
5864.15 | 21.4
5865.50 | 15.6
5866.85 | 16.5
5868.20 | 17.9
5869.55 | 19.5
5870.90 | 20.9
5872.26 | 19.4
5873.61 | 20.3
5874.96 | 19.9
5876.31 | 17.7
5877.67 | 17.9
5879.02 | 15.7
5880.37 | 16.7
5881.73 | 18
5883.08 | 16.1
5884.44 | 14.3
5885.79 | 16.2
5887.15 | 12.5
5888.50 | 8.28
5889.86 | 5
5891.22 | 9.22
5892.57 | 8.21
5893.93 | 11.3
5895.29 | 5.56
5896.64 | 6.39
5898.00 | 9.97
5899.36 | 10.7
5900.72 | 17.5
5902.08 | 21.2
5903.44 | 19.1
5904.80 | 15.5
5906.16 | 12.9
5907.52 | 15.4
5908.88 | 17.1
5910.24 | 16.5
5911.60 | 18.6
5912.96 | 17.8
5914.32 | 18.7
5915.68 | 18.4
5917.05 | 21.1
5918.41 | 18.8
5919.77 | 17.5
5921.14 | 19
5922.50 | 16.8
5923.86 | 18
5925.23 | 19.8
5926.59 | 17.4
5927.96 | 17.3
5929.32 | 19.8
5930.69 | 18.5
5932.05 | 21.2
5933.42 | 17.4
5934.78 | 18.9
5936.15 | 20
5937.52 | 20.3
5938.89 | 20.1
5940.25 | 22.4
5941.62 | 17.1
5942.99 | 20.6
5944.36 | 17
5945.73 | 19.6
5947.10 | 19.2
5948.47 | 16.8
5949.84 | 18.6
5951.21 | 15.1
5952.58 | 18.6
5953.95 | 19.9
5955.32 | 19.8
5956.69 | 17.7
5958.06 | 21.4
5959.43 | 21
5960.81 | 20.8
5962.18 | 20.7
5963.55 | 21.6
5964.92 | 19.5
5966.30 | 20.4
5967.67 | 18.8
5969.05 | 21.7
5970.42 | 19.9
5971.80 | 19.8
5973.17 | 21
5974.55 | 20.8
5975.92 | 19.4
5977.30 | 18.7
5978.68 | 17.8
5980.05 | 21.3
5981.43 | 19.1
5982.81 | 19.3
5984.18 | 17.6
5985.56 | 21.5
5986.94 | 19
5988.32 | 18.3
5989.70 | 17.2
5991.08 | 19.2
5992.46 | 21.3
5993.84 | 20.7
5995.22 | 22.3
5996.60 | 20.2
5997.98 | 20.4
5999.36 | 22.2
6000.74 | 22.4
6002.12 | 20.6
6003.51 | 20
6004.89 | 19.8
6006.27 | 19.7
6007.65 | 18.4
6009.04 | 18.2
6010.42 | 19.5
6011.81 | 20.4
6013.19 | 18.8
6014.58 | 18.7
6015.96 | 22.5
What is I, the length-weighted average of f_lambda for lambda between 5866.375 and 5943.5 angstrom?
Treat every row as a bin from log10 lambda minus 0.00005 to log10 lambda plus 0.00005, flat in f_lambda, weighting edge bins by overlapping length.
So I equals 16.6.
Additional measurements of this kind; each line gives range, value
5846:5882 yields 18.8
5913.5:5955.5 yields 18.8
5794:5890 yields 19.3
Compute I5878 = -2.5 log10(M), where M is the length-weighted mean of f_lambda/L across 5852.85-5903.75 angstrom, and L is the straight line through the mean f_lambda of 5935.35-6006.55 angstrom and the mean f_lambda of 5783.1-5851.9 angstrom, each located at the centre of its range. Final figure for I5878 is 0.275 mag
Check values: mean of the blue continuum 20.5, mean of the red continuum 19.8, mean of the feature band 15.7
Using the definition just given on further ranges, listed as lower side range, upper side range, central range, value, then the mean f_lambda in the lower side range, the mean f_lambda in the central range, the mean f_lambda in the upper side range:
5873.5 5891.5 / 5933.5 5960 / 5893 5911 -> 0.18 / 14.8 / 13.7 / 19.1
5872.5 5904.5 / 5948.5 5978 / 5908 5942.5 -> -0.12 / 13.9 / 18.7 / 19.7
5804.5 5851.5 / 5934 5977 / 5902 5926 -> 0.12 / 20.5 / 17.8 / 19.6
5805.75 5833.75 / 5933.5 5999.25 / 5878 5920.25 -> 0.35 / 20.4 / 14.5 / 19.6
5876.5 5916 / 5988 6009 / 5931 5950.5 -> -0.15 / 14.2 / 19.2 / 20.2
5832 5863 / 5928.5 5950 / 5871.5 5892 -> 0.28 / 19.7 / 15.1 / 19.2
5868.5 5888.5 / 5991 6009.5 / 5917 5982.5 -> -0.01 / 17.2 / 19.3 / 20.5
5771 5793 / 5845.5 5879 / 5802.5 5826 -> -0.06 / 19.9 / 20.6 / 19.1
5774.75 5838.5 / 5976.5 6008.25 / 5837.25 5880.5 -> 0.06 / 20.4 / 19.2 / 19.9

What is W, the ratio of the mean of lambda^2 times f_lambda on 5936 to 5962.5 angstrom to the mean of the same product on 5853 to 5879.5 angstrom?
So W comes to 1.1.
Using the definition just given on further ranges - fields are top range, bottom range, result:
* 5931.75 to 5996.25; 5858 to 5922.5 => 1.25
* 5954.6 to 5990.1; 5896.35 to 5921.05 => 1.22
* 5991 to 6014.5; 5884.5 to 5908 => 1.73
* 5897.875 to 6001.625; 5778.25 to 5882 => 1.00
